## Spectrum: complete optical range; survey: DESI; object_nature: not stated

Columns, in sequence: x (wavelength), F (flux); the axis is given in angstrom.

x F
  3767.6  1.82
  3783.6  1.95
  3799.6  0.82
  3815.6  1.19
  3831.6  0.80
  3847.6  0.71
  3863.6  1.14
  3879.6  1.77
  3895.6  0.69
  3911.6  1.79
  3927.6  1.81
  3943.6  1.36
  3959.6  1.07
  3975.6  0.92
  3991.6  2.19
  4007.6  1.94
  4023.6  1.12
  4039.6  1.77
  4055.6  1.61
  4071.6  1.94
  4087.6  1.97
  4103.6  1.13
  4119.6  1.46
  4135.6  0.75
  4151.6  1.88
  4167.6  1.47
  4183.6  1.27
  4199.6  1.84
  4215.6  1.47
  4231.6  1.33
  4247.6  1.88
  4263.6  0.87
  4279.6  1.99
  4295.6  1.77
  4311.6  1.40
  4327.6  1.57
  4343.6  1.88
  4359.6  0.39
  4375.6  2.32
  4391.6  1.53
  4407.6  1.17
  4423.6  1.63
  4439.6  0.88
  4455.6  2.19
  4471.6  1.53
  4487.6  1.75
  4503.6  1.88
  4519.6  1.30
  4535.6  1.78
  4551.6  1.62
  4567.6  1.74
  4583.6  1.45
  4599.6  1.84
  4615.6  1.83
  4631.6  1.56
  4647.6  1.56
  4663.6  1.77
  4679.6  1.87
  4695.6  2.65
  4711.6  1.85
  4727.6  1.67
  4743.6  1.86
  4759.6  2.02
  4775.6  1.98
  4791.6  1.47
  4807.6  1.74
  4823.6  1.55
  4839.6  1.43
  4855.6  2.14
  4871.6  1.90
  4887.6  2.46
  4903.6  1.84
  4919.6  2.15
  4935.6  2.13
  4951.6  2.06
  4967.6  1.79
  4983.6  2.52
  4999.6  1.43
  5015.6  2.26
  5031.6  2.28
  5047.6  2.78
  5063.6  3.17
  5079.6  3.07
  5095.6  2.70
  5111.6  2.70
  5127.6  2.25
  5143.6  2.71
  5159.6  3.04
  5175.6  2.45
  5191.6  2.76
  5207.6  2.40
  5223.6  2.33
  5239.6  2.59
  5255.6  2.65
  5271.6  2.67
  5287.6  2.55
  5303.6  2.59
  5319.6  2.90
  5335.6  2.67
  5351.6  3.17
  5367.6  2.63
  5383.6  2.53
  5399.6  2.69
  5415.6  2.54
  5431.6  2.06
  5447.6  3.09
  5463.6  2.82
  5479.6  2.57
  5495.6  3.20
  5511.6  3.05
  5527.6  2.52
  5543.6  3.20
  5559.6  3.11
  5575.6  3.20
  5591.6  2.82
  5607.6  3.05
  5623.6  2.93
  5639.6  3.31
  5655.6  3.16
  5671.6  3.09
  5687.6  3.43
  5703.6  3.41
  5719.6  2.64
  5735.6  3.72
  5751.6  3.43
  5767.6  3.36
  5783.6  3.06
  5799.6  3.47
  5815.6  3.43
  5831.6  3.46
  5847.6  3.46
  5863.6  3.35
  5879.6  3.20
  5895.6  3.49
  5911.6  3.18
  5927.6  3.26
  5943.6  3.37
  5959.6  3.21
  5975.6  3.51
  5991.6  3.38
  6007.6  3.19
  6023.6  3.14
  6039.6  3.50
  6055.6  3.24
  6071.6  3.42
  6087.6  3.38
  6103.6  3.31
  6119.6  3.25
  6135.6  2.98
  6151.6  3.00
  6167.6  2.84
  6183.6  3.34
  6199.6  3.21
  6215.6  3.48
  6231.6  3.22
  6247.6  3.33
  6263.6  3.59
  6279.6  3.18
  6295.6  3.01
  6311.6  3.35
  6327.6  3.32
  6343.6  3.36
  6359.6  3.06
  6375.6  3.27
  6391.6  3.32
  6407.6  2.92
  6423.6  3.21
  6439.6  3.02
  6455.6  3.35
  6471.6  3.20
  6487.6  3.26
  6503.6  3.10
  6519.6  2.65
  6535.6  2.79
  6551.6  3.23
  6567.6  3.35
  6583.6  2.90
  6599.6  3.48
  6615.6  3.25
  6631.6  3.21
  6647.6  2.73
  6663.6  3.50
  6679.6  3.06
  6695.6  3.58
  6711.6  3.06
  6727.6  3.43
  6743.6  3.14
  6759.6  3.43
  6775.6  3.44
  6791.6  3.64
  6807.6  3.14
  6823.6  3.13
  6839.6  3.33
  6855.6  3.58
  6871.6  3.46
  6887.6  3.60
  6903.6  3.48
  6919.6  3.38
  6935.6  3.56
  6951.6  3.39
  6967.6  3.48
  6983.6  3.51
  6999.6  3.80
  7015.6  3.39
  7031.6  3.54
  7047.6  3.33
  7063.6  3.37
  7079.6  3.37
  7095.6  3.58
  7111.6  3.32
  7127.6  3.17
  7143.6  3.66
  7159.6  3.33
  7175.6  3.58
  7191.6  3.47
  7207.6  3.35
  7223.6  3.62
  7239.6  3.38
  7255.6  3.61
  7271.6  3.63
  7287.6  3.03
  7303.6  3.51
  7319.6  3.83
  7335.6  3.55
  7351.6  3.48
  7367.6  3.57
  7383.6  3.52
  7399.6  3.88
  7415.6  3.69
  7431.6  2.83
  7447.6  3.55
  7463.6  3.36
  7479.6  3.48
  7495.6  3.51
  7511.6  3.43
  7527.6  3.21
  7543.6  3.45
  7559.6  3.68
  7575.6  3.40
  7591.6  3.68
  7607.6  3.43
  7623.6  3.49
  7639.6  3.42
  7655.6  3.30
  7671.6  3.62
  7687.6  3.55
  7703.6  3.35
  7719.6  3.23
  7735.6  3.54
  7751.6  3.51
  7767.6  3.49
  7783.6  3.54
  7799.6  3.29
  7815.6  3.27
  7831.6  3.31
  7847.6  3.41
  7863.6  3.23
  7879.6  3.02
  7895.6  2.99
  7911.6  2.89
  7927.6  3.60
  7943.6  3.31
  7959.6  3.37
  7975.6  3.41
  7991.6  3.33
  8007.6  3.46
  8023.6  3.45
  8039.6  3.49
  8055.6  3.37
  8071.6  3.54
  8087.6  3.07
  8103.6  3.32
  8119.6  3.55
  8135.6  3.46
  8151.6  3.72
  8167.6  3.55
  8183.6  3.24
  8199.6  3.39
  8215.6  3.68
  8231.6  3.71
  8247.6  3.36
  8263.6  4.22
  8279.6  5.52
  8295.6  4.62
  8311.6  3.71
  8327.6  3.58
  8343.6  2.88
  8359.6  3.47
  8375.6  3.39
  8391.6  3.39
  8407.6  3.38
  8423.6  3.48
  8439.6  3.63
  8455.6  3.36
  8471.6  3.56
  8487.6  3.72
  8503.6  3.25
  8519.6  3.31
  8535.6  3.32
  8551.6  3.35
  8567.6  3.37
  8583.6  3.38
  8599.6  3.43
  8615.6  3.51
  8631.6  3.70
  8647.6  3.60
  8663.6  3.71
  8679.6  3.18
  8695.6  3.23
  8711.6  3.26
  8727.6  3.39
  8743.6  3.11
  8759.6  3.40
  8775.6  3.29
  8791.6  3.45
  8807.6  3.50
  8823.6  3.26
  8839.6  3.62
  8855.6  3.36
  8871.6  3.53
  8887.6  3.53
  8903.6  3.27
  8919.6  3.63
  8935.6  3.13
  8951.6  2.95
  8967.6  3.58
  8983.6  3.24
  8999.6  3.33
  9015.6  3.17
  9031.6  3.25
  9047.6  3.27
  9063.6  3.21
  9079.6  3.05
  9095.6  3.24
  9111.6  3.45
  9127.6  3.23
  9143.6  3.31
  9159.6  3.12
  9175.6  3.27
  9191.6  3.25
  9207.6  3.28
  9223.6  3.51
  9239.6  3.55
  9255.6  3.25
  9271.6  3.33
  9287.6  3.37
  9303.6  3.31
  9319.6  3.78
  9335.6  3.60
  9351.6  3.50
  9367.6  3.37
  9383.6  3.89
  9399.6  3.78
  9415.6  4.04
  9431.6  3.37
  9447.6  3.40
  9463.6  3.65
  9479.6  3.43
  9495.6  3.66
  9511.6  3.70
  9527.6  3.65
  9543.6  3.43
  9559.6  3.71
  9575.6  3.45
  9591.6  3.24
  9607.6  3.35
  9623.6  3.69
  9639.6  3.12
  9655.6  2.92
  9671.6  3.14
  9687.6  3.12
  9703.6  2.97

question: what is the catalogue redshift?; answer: 0.26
